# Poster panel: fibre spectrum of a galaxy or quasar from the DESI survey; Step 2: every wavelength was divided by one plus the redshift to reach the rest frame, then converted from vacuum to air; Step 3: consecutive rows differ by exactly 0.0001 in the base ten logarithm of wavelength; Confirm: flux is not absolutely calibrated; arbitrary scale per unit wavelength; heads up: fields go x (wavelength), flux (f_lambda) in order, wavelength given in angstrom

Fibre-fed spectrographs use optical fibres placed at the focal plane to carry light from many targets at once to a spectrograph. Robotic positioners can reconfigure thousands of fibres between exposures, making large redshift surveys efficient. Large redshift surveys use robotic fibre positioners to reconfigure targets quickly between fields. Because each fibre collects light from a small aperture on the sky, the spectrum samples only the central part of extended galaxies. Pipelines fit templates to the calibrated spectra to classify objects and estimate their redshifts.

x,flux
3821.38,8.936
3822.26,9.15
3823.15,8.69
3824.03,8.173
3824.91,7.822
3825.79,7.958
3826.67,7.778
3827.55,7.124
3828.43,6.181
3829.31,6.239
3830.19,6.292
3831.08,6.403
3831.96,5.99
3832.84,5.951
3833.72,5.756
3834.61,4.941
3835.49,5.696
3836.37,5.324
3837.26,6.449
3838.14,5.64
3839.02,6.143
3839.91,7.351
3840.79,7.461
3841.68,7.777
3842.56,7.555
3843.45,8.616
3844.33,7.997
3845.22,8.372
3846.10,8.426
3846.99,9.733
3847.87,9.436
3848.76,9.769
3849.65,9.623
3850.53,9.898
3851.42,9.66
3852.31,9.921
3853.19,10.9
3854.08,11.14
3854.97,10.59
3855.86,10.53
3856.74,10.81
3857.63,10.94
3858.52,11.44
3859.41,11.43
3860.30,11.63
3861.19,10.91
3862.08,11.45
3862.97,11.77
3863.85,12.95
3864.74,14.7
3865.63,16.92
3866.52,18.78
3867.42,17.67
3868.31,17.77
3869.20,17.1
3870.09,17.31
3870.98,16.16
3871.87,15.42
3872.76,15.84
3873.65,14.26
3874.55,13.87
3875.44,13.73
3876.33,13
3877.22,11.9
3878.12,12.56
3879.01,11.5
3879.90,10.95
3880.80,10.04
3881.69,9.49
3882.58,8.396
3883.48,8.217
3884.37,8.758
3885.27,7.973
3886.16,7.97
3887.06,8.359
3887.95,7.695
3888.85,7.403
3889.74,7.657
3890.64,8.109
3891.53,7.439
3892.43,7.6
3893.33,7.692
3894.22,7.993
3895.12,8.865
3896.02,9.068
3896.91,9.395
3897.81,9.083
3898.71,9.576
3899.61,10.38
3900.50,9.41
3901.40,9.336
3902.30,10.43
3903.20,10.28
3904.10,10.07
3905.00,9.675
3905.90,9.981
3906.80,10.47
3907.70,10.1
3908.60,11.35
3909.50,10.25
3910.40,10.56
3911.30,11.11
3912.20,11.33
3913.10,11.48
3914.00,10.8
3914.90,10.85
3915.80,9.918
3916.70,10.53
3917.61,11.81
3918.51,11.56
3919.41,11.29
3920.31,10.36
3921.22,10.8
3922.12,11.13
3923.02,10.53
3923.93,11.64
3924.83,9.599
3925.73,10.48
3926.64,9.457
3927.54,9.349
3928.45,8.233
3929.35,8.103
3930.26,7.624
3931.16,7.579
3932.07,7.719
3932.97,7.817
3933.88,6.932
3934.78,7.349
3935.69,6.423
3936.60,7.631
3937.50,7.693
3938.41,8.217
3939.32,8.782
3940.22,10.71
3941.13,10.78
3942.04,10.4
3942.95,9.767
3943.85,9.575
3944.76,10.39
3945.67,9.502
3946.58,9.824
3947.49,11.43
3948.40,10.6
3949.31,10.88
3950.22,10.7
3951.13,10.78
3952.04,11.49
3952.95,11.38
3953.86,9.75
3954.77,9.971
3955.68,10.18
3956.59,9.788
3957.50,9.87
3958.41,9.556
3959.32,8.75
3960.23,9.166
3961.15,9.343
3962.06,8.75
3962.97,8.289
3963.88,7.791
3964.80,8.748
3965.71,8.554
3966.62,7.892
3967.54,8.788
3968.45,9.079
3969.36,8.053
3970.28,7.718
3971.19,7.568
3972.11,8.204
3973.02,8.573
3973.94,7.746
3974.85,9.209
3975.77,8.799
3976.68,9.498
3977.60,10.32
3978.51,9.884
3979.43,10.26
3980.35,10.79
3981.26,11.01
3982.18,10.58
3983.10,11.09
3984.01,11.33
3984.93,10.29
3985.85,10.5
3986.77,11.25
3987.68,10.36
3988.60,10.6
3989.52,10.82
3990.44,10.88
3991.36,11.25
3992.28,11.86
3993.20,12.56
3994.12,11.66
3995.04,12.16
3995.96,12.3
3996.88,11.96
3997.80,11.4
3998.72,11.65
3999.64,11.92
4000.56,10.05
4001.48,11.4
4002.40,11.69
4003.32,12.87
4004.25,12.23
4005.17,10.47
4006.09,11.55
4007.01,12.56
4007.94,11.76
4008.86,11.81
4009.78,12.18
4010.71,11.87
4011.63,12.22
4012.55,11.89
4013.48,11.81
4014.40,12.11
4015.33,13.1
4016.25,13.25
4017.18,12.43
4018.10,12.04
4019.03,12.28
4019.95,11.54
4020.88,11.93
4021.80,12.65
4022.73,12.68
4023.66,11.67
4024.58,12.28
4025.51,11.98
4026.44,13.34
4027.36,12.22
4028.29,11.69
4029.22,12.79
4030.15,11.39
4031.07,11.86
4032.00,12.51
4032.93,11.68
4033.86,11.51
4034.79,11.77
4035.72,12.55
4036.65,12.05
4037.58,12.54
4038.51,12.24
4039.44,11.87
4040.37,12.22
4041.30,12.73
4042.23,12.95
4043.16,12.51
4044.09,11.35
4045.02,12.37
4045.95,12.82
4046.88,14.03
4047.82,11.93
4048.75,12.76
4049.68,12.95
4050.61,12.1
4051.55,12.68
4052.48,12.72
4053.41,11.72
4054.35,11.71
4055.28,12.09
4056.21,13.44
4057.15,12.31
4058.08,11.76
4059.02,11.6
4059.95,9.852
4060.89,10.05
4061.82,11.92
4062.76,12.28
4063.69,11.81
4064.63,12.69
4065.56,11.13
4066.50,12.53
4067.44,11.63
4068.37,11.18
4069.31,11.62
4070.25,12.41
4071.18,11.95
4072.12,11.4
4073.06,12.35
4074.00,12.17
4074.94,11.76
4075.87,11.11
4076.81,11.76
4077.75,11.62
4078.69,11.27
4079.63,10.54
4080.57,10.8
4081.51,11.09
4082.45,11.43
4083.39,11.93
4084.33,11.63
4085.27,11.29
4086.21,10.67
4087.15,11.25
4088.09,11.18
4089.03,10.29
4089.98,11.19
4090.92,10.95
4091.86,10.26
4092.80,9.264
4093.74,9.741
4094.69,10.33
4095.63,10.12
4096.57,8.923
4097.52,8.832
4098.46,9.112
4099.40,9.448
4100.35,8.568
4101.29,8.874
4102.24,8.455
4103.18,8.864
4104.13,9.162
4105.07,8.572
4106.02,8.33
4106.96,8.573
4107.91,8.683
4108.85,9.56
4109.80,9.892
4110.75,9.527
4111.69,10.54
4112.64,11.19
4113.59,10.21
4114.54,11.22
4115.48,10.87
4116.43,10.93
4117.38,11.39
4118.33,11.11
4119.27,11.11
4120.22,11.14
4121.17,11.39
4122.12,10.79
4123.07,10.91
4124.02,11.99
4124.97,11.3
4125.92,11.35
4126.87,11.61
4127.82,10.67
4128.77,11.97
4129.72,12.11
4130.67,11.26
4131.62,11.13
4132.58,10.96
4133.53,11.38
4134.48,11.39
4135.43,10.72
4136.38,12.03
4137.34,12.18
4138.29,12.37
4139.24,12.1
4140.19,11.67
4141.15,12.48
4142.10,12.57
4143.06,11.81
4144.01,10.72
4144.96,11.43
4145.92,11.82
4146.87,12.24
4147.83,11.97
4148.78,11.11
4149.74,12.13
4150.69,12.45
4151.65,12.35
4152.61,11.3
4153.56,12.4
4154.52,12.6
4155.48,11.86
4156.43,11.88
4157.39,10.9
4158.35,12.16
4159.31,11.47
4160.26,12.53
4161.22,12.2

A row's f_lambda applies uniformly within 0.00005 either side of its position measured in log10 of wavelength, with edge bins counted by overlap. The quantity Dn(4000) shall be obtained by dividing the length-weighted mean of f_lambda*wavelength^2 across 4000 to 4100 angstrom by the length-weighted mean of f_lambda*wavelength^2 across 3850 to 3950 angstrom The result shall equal 1.2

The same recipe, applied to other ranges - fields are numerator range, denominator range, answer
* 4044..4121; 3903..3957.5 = 1.20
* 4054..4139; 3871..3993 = 1.20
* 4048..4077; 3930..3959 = 1.34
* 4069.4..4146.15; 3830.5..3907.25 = 1.20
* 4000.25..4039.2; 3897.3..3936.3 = 1.29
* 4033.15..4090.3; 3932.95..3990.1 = 1.31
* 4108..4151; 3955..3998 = 1.23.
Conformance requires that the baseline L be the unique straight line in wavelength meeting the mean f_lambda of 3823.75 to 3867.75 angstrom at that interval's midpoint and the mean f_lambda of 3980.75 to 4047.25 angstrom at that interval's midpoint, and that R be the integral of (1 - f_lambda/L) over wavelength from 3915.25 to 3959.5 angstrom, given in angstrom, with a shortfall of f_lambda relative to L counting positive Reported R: 4.1 angstrom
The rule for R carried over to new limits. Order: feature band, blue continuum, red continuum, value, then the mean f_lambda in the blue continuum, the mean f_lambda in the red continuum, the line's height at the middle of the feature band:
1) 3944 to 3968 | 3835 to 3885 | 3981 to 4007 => 3.4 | 11.1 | 11.4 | 11.3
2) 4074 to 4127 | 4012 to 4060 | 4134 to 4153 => 7.0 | 12.3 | 11.8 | 12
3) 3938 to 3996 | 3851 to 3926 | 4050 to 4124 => 5.6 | 11.1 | 10.9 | 11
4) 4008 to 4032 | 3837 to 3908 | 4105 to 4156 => -2.8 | 10.5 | 11.2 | 10.9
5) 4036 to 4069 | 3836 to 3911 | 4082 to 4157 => -4.2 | 10.5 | 10.9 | 10.8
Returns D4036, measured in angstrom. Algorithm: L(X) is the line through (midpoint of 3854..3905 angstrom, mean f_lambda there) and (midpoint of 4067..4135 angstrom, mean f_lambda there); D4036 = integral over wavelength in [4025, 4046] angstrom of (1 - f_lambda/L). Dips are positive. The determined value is -2.6 angstrom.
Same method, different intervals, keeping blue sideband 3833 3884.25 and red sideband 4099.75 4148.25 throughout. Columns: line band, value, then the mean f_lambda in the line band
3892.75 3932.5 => 3.5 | 9.93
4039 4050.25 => -1.7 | 12.5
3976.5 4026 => -3.2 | 11.6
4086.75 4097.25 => 0.5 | 10.3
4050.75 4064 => -1.2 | 11.9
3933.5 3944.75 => 2.2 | 8.77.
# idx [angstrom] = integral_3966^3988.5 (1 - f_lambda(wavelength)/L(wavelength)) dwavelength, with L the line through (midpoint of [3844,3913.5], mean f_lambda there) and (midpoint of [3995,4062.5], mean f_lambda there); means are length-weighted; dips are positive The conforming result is 4.1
